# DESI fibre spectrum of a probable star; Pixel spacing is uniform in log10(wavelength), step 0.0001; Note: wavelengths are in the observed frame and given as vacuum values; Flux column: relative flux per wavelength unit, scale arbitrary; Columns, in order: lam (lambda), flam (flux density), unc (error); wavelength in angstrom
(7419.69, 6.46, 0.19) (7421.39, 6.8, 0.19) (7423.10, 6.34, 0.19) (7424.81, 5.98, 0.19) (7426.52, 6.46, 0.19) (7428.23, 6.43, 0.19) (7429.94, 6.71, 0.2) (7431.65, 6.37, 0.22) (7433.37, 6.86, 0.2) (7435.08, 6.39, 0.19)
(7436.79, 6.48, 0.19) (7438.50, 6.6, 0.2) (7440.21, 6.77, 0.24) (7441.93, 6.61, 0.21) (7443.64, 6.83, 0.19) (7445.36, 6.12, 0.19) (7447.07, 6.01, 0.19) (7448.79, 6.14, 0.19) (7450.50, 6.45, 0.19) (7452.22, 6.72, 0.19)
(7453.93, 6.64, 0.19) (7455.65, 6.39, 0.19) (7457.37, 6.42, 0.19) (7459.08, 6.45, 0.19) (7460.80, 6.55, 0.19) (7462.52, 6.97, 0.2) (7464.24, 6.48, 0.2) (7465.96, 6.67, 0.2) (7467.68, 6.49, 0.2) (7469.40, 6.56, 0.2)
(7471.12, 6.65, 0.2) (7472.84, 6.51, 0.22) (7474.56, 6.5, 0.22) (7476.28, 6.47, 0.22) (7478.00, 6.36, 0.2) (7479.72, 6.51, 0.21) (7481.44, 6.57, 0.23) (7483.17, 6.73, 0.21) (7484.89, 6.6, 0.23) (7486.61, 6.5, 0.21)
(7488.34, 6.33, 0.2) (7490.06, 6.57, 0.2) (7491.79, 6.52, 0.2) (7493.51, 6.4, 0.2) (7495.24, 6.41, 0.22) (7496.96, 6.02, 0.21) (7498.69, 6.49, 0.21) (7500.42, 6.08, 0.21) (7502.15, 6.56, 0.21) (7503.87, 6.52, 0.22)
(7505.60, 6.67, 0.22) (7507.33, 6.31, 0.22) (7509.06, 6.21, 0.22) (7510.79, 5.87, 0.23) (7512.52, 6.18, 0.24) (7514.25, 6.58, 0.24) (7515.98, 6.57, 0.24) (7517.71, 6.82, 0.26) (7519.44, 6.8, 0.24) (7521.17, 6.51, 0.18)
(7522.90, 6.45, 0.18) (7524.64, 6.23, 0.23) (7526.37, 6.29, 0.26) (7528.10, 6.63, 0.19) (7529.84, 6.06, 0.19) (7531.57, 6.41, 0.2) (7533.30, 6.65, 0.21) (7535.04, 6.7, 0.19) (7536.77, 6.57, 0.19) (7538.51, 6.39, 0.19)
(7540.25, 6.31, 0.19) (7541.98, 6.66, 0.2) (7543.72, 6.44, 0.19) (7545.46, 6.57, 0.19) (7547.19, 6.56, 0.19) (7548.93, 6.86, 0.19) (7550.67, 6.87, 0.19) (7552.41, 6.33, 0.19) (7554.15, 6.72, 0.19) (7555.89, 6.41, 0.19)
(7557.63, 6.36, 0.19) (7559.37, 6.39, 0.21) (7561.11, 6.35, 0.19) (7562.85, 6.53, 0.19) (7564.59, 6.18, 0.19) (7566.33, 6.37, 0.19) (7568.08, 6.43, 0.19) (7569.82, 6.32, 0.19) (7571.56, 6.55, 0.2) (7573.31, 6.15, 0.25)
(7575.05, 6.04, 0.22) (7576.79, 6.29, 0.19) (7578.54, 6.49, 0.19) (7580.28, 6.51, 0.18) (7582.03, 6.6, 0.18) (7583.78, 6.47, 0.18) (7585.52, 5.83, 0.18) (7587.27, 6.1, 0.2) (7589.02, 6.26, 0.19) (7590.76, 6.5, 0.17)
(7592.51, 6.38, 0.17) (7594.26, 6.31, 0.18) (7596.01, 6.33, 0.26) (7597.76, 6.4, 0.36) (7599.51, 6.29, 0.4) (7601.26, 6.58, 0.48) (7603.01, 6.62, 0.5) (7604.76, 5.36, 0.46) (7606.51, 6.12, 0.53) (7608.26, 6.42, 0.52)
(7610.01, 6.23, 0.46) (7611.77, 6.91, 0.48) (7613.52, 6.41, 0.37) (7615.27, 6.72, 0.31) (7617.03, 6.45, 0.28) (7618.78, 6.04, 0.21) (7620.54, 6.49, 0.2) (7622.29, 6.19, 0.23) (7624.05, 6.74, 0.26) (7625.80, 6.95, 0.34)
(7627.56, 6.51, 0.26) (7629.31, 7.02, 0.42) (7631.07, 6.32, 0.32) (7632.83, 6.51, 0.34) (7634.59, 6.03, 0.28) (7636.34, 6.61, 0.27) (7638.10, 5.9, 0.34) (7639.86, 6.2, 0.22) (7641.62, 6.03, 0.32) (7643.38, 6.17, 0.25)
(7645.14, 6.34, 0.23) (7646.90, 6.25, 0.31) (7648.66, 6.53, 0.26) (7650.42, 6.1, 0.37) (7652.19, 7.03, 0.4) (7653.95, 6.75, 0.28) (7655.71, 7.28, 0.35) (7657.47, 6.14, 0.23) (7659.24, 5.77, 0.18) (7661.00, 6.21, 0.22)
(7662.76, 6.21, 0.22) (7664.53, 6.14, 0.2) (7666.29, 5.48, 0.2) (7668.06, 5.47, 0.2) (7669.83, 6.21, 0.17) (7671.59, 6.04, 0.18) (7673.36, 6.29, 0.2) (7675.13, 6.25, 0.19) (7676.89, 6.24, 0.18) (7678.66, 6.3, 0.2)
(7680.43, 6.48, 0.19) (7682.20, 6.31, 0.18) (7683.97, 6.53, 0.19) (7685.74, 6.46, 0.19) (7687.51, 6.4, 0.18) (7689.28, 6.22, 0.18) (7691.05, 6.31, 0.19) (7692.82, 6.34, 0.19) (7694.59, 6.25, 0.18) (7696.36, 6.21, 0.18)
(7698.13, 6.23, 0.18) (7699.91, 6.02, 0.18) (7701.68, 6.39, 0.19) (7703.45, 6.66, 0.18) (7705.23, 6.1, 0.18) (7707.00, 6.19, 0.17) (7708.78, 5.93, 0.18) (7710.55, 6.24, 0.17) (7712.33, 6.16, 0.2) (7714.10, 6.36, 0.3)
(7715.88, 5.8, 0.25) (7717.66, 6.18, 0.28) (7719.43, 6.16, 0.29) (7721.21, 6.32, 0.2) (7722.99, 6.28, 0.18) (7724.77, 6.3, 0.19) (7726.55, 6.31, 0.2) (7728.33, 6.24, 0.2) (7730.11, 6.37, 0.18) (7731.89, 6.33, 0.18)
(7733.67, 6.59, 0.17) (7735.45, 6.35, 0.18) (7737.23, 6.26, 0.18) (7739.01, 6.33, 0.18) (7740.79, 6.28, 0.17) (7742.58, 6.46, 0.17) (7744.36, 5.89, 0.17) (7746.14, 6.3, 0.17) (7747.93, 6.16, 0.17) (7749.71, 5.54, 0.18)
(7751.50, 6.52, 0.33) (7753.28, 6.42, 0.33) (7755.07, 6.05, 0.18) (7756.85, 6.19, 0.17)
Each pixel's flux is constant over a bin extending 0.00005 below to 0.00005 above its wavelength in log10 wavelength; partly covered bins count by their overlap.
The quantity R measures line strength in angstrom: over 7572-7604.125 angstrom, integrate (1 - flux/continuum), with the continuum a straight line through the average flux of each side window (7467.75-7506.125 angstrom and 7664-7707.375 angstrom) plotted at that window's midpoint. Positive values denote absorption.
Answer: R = 0.1 angstrom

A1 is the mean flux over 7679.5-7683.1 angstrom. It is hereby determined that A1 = 6.39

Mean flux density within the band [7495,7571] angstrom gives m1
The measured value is 6.45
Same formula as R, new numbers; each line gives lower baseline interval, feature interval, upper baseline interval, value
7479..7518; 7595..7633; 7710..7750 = -0.6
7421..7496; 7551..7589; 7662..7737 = 0.1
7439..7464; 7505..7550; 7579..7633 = -0.1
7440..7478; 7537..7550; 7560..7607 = -0.4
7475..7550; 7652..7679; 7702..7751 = 0.3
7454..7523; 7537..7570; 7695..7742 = -0.3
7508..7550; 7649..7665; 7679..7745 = -0.2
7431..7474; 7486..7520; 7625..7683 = 0.3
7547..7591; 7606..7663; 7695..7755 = -0.8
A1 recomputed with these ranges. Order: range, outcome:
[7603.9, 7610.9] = 6.03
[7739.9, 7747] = 6.23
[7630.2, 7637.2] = 6.37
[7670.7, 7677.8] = 6.21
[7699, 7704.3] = 6.35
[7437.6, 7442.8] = 6.66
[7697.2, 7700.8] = 6.12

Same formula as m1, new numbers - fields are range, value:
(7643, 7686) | 6.28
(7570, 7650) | 6.36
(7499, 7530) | 6.42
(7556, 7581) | 6.36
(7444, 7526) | 6.46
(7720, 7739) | 6.33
